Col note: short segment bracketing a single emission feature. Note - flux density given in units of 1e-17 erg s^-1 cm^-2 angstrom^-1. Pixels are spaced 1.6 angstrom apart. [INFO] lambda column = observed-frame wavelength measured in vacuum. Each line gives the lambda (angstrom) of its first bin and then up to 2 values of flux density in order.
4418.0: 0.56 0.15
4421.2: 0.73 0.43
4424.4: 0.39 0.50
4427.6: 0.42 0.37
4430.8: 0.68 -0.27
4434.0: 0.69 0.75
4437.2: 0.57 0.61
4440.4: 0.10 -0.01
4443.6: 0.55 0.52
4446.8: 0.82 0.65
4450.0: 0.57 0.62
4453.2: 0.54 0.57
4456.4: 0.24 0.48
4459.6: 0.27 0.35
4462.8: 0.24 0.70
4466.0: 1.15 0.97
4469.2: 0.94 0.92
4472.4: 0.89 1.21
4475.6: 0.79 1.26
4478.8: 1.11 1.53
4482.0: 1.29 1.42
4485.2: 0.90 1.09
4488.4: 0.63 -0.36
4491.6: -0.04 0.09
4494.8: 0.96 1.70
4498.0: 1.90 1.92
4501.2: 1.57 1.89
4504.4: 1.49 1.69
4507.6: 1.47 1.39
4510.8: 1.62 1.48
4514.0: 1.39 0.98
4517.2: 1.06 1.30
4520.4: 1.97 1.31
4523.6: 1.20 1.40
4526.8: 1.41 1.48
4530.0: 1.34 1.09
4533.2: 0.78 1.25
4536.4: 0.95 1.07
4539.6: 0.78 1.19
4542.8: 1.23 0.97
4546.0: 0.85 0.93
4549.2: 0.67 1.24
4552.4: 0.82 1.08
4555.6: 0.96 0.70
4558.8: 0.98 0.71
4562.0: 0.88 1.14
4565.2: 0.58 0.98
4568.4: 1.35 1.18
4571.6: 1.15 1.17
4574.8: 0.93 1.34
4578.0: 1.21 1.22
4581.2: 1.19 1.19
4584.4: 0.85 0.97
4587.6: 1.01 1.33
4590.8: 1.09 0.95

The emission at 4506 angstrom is Lyman alpha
